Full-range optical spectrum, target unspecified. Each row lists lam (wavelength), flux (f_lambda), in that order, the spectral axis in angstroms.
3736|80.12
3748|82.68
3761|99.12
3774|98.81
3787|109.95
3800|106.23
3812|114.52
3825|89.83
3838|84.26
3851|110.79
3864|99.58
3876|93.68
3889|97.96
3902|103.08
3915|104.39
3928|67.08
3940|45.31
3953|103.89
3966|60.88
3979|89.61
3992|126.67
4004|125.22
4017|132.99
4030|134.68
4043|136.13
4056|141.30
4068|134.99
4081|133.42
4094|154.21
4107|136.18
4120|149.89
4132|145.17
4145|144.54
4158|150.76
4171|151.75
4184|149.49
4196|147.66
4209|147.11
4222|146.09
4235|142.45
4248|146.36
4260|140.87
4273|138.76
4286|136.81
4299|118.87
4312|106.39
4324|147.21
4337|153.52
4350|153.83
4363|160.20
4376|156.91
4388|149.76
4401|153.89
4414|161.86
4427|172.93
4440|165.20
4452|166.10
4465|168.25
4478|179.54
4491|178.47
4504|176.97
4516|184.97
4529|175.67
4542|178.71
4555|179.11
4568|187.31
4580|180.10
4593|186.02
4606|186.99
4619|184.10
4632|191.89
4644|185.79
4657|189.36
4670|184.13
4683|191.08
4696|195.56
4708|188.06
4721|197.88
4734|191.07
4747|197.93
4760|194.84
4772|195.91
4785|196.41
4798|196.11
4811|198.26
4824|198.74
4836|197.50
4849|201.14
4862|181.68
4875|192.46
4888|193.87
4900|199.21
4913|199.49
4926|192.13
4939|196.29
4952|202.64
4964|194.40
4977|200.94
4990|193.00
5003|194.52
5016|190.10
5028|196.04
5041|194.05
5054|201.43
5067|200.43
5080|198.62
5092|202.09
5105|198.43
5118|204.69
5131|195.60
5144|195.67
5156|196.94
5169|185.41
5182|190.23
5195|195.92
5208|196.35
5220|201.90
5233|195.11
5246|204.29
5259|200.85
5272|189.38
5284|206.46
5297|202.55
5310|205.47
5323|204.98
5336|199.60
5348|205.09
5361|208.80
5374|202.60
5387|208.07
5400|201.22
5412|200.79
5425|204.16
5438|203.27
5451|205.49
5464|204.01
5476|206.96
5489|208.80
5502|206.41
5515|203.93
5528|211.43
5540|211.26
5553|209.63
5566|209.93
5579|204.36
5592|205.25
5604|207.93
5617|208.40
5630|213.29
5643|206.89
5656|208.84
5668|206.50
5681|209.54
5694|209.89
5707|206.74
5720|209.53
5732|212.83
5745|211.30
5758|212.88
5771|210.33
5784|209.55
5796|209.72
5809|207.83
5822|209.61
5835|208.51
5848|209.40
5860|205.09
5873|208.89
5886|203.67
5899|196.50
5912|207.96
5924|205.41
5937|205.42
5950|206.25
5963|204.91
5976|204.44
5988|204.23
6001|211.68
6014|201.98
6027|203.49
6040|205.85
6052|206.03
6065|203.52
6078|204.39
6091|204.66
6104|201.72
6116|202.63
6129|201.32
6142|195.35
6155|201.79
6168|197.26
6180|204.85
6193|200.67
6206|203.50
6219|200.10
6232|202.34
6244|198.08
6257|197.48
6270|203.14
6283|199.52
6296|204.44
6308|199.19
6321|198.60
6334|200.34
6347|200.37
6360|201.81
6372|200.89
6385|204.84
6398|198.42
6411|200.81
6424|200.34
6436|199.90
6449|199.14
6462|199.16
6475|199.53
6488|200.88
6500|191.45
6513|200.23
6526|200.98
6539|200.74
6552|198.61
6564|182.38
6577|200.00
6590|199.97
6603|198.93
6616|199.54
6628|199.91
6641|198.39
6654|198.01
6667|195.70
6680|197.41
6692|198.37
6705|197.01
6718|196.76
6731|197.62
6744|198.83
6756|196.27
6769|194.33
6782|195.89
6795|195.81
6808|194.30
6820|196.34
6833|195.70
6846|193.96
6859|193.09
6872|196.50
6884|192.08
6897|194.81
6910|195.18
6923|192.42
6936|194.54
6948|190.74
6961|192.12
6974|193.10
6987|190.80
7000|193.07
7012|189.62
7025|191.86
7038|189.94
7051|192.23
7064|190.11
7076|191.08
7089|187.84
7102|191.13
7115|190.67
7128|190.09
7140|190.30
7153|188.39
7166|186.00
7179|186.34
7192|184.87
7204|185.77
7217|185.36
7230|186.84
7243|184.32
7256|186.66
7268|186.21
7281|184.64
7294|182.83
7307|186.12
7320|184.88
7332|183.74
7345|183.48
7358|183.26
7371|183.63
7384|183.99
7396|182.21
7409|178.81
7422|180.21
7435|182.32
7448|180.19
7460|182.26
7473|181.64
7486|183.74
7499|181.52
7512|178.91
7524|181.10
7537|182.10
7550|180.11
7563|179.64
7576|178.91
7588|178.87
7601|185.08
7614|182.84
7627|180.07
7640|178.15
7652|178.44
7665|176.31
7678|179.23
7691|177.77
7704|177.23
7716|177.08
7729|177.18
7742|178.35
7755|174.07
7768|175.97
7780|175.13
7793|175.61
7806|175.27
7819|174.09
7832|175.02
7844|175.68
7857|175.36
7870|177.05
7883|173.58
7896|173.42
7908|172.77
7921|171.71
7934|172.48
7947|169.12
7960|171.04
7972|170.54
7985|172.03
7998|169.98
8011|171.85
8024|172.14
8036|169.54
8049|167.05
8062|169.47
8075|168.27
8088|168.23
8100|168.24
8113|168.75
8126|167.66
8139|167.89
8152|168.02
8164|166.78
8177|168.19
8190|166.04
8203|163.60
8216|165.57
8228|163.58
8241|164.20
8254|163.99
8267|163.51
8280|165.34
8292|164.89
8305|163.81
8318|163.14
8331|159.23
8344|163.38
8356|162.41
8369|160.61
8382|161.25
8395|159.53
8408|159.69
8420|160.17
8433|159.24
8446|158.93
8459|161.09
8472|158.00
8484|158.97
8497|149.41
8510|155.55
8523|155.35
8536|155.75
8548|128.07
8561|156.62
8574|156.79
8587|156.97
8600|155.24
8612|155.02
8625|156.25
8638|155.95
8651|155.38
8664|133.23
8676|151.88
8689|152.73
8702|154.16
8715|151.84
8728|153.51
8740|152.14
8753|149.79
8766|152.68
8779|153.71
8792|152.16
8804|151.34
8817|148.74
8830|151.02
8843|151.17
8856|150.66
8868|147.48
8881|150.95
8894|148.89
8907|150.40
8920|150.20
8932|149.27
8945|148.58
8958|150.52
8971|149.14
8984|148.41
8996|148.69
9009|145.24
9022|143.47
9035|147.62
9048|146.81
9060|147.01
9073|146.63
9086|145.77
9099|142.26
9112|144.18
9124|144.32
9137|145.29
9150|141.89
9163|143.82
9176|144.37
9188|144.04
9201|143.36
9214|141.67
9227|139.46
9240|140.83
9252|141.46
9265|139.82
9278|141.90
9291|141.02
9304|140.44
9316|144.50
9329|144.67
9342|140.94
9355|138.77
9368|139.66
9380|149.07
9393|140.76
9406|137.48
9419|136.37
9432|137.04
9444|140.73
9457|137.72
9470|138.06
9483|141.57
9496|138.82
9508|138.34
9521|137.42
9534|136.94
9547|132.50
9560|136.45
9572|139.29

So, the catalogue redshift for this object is 0.00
